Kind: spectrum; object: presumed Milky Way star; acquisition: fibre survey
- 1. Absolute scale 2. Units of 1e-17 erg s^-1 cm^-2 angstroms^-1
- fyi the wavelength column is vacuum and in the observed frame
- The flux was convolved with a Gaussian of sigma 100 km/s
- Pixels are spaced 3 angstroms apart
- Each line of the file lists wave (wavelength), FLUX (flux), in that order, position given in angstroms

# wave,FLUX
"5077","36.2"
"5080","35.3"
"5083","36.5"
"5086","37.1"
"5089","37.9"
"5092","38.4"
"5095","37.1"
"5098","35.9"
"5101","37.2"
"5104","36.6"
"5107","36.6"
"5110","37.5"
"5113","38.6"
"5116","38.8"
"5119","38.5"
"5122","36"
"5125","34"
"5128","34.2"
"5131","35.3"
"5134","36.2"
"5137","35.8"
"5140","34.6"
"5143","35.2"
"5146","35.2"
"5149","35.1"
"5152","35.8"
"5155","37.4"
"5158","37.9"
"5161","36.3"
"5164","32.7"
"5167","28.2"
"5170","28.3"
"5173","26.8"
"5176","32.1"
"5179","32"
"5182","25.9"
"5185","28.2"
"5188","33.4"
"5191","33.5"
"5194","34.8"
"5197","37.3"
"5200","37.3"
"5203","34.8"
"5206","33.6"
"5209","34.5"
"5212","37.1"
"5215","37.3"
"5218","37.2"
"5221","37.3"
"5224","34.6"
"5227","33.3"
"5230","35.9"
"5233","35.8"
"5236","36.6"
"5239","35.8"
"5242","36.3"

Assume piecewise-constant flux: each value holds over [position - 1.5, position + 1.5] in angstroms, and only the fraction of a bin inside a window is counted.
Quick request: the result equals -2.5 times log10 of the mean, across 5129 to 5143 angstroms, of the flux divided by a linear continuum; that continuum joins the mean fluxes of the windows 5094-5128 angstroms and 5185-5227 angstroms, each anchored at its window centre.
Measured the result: 0.031 mag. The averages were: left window 36.9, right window 35.2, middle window 35.4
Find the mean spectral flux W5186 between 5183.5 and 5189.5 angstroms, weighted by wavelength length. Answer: 30.8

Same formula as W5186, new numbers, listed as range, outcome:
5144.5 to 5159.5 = 36.3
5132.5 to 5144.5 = 35.5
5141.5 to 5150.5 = 35.2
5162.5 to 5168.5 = 30.4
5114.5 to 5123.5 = 37.8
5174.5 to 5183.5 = 30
